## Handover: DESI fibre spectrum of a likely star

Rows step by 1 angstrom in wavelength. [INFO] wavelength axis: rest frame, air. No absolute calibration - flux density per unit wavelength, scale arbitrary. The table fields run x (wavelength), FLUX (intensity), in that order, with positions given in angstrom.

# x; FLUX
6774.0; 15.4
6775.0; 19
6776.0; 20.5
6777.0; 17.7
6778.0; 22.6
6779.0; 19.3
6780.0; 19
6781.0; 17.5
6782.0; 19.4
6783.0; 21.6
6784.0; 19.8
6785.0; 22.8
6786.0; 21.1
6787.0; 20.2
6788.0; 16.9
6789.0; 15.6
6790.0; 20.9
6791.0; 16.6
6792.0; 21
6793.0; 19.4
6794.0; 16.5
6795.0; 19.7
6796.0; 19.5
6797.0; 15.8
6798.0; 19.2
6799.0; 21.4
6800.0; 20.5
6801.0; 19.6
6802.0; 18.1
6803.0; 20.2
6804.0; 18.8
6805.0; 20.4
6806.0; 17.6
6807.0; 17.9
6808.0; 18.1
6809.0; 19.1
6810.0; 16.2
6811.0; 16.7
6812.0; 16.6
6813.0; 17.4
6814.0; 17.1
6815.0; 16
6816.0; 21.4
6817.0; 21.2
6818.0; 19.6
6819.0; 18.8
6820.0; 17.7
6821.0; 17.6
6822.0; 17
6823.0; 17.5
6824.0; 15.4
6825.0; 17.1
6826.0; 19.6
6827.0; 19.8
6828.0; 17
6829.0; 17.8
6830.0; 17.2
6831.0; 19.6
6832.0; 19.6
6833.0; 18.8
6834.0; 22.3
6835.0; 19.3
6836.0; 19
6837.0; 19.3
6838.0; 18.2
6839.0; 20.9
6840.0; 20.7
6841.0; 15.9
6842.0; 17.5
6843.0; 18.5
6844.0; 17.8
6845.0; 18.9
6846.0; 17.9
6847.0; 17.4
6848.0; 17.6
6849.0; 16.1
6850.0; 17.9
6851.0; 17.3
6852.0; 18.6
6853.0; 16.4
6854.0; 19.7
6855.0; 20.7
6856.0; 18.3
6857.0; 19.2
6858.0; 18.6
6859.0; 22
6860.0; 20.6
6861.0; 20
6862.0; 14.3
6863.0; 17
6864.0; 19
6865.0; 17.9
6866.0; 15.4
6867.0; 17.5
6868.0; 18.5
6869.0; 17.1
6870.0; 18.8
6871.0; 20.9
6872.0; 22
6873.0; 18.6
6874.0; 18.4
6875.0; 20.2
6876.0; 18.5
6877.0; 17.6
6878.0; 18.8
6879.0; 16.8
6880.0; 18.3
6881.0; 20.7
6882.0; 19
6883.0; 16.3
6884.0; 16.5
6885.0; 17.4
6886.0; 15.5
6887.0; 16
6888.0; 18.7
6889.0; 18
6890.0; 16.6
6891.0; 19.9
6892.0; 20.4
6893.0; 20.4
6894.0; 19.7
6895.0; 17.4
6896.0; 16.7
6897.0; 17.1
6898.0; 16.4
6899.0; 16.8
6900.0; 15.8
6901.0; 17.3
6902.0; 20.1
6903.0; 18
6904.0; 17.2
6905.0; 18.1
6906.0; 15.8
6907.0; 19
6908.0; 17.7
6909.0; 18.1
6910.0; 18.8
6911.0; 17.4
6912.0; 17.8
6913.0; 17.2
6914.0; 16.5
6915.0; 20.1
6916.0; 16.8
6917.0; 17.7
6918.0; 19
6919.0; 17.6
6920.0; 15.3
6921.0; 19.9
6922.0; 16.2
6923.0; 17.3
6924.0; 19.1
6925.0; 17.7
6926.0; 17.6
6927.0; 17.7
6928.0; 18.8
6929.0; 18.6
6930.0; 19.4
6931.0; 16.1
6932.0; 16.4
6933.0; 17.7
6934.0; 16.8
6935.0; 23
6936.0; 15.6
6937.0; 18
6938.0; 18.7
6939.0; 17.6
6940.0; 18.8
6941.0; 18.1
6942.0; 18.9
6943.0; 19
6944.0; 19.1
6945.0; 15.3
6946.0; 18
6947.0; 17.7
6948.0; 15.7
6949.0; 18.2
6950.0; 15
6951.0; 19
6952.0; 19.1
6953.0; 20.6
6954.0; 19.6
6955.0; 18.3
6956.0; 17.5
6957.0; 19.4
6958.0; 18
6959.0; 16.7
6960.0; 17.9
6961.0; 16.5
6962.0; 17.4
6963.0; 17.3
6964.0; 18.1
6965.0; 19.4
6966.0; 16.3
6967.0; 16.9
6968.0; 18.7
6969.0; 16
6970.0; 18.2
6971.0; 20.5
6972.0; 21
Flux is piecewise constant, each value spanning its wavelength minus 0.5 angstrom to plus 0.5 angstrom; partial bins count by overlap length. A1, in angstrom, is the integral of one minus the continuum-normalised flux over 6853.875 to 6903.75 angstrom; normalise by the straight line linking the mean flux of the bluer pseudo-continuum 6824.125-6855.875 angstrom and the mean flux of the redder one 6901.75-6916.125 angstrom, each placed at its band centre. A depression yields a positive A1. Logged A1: -0.4 angstrom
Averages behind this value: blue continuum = 18.5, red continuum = 17.9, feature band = 18.3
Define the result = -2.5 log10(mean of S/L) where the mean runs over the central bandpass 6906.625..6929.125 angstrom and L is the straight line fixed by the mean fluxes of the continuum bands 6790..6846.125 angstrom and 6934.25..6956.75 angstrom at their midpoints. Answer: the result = 0.02 mag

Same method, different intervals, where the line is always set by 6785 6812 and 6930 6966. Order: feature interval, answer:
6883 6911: 0.031 mag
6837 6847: 0.004 mag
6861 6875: 0.008 mag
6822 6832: 0.040 mag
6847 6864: 0.004 mag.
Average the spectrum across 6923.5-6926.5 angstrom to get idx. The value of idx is 18.1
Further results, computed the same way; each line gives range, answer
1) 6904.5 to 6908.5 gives 17.6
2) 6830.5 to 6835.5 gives 19.9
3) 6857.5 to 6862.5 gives 19.1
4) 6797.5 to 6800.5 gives 20.4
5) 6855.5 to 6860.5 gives 19.7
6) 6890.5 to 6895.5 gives 19.6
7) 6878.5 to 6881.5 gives 18.6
